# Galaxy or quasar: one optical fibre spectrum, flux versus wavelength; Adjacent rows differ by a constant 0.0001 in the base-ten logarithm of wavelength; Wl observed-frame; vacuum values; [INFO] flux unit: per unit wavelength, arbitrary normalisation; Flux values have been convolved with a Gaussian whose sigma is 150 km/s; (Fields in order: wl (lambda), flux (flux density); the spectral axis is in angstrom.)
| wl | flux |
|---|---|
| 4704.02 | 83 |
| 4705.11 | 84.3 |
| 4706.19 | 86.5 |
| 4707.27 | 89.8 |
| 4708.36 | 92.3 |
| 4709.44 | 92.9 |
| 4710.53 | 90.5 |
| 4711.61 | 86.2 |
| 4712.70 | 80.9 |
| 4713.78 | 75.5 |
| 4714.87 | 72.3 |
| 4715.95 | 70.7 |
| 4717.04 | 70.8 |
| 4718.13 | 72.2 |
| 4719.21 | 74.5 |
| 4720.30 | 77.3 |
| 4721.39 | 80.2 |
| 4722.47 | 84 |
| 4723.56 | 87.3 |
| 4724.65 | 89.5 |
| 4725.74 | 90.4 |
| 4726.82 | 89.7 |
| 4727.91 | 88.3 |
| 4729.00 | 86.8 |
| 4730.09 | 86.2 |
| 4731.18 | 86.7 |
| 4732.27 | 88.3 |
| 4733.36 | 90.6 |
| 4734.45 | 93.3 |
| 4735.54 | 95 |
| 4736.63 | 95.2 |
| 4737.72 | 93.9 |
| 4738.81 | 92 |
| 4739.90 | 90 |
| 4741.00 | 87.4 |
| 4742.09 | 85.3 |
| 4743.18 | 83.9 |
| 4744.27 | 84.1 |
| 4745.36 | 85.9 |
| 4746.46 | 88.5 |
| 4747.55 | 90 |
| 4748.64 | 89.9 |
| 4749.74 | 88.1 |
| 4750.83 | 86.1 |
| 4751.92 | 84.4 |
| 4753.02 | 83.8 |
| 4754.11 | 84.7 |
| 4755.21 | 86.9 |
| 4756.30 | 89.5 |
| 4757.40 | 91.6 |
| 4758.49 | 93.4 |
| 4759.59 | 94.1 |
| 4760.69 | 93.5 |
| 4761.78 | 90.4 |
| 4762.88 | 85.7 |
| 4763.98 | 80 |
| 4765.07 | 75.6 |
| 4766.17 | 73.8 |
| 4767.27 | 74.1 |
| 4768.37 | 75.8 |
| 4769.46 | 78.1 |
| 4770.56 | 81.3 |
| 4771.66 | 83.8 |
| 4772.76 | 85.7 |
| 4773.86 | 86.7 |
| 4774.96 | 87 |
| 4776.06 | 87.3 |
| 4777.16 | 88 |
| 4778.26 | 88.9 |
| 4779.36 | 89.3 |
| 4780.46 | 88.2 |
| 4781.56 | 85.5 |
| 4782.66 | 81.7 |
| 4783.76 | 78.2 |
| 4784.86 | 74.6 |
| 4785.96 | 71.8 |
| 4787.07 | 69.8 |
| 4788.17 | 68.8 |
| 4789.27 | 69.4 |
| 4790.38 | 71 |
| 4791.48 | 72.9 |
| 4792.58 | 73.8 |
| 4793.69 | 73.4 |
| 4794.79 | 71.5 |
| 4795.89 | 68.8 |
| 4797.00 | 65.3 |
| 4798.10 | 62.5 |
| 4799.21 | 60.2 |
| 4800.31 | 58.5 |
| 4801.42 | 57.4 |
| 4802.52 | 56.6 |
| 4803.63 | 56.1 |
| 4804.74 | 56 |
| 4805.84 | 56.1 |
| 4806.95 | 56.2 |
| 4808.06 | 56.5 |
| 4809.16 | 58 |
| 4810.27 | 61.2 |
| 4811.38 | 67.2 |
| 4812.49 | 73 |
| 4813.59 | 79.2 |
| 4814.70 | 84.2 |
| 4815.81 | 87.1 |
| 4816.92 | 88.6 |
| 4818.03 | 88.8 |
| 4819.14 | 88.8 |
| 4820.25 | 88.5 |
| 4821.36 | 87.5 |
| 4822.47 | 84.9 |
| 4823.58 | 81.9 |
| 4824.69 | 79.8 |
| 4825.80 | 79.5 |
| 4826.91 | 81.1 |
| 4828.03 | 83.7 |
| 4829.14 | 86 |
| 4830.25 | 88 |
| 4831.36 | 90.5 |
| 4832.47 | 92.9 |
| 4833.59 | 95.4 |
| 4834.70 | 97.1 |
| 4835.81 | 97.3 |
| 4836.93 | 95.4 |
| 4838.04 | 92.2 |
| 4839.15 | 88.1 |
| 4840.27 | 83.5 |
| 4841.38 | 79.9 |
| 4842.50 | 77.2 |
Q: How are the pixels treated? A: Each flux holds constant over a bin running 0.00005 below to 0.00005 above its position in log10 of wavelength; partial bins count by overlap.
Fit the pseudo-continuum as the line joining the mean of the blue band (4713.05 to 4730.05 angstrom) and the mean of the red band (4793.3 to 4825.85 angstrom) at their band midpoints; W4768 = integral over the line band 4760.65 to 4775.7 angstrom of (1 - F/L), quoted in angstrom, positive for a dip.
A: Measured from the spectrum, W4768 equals -1.26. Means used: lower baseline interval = 80.8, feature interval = 81.9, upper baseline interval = 71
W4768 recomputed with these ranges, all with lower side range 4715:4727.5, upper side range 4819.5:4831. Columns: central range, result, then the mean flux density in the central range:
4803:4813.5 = 2.9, 60.9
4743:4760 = -1.3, 87.8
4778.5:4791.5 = 0.9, 77.2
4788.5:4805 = 3.6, 65.1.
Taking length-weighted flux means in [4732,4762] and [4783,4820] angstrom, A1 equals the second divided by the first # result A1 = 0.78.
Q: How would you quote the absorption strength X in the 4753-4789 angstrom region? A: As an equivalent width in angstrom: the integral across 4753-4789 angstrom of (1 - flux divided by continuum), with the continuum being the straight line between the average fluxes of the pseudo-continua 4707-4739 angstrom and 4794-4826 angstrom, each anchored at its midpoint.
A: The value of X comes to -2.6 angstrom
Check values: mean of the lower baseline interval 85.3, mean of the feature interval 83.1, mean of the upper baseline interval 71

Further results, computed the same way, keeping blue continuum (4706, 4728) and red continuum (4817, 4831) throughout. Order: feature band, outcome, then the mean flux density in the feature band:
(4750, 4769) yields -0.3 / 84.9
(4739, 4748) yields -0.4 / 87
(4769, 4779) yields -0.2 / 85.3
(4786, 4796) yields 1.6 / 71.2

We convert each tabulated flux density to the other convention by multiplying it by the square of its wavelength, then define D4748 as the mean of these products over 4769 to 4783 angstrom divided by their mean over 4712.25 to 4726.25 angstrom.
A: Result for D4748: 1.1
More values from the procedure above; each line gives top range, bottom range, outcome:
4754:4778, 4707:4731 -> 1.04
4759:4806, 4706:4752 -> 0.90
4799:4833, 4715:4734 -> 0.94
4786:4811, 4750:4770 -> 0.77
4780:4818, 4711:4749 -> 0.84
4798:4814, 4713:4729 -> 0.78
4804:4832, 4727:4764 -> 0.90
